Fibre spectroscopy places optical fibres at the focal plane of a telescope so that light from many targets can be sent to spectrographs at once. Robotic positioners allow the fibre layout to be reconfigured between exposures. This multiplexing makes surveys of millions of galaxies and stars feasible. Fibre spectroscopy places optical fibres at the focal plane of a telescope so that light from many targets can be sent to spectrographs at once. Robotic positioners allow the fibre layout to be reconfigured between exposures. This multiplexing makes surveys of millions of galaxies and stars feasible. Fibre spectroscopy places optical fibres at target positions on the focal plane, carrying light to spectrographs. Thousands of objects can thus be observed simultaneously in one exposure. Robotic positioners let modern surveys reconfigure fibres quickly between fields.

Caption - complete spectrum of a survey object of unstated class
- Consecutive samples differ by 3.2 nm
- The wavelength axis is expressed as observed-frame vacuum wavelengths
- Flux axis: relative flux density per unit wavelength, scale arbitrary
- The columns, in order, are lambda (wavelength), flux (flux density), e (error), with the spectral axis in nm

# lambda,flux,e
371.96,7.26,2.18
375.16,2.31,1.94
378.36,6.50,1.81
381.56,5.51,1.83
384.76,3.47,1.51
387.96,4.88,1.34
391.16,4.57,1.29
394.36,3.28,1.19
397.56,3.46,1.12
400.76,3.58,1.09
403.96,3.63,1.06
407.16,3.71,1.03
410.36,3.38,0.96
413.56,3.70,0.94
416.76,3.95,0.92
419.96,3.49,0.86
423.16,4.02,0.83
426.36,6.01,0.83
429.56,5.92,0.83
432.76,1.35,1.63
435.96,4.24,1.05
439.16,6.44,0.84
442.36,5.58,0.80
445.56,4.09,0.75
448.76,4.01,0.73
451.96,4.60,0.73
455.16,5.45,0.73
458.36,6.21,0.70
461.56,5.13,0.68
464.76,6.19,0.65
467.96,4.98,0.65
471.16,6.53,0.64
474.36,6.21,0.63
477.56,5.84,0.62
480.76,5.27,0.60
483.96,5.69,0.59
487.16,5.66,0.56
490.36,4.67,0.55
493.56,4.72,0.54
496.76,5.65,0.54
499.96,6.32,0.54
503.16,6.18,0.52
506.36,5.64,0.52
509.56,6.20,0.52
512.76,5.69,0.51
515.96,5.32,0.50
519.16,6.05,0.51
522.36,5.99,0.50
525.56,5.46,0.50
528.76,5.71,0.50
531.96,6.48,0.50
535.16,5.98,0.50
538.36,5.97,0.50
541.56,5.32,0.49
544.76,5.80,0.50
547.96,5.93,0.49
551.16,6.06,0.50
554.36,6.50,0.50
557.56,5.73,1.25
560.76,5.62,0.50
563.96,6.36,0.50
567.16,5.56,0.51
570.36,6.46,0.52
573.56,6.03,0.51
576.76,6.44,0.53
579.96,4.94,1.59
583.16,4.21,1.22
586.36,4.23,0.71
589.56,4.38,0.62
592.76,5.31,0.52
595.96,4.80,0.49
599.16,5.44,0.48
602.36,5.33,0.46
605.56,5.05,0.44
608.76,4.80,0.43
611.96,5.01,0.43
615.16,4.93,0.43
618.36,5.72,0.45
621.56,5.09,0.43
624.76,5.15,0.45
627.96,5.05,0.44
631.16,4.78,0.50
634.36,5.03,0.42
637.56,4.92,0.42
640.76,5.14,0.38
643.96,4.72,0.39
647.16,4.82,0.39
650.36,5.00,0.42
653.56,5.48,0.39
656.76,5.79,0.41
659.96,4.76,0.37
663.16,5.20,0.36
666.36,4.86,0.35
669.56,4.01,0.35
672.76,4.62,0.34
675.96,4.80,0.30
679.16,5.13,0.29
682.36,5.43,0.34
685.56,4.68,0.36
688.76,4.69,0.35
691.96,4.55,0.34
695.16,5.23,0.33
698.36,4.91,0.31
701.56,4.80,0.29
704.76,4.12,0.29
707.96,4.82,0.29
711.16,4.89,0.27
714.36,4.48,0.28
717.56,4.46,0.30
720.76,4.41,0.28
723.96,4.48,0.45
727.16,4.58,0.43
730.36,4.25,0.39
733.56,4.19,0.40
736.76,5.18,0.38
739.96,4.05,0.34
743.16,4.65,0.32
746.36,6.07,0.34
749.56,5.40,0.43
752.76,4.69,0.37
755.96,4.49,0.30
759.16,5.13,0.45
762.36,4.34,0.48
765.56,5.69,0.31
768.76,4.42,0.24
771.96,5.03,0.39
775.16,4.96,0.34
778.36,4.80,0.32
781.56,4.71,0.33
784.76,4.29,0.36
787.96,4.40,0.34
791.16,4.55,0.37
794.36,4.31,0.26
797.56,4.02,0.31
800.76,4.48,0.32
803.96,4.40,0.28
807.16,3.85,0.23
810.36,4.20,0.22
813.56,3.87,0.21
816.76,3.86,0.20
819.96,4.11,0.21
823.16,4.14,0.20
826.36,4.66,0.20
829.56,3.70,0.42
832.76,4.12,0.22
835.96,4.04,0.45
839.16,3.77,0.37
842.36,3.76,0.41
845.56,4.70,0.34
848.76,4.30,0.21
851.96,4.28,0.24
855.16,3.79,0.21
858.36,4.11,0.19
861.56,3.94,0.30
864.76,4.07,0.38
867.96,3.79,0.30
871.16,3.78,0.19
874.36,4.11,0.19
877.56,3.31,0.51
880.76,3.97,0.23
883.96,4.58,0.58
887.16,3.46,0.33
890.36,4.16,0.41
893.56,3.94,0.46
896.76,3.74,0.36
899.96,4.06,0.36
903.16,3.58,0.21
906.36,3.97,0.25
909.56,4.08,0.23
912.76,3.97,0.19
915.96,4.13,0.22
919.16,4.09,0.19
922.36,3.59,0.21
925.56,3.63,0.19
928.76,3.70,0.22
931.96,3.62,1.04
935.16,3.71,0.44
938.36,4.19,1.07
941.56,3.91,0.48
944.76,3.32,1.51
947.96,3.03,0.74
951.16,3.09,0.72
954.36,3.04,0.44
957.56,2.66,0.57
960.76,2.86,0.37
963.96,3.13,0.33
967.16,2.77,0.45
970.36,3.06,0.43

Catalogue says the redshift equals 0.139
